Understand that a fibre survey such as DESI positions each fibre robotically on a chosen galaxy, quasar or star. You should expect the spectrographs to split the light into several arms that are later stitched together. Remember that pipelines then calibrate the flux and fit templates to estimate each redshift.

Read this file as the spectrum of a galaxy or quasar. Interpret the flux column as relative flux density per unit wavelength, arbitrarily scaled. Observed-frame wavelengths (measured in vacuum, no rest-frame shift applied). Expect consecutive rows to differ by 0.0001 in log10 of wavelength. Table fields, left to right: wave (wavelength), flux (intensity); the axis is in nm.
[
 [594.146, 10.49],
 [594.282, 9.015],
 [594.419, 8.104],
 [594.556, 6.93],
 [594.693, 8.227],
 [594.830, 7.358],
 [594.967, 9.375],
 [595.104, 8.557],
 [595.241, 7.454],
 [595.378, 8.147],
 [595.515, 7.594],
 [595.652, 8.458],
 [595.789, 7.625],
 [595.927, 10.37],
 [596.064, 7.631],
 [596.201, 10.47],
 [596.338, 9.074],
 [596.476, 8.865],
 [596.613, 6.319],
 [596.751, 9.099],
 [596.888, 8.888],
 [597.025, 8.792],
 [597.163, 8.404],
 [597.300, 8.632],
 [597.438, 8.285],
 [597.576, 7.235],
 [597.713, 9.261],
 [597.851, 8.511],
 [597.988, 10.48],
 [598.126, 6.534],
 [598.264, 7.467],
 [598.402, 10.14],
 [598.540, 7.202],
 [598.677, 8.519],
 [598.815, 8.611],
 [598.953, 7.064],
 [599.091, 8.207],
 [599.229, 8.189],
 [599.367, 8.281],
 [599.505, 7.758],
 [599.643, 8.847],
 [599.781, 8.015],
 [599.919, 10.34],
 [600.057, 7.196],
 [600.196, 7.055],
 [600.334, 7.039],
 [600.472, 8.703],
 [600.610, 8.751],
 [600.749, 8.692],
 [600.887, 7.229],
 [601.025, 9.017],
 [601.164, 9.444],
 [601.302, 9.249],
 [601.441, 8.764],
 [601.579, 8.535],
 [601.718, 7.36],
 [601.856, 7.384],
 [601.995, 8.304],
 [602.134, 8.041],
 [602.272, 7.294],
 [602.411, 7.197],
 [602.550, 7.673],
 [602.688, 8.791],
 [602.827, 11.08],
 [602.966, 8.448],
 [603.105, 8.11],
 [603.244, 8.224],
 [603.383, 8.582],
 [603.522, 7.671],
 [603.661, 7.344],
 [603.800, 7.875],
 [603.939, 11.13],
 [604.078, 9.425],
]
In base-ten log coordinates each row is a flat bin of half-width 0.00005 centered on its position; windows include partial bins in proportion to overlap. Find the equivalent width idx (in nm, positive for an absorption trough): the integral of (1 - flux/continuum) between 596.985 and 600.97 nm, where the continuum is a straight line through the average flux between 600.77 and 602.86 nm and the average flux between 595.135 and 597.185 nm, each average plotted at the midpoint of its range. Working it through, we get 0.07 nm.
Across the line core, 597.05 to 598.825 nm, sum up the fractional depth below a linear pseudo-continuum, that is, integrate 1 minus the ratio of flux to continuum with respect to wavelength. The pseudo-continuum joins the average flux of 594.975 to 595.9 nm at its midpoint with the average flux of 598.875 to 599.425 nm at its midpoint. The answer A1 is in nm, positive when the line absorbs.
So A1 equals -0.09 nm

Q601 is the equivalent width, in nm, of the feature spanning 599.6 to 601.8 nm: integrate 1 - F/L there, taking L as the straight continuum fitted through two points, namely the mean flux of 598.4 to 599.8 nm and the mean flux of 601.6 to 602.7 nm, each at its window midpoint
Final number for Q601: -0.12 nm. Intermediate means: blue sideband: 8.18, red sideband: 7.74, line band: 8.38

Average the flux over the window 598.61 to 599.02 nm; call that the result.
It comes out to 8.06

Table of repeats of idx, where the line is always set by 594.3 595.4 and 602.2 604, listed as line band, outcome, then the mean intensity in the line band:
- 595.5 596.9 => -0.08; 8.61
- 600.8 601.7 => -0.03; 8.63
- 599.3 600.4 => 0.03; 8.07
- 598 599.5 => 0.02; 8.1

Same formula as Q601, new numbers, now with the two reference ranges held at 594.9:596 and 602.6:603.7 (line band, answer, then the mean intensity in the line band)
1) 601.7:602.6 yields 0.10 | 7.62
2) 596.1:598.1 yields -0.05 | 8.67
